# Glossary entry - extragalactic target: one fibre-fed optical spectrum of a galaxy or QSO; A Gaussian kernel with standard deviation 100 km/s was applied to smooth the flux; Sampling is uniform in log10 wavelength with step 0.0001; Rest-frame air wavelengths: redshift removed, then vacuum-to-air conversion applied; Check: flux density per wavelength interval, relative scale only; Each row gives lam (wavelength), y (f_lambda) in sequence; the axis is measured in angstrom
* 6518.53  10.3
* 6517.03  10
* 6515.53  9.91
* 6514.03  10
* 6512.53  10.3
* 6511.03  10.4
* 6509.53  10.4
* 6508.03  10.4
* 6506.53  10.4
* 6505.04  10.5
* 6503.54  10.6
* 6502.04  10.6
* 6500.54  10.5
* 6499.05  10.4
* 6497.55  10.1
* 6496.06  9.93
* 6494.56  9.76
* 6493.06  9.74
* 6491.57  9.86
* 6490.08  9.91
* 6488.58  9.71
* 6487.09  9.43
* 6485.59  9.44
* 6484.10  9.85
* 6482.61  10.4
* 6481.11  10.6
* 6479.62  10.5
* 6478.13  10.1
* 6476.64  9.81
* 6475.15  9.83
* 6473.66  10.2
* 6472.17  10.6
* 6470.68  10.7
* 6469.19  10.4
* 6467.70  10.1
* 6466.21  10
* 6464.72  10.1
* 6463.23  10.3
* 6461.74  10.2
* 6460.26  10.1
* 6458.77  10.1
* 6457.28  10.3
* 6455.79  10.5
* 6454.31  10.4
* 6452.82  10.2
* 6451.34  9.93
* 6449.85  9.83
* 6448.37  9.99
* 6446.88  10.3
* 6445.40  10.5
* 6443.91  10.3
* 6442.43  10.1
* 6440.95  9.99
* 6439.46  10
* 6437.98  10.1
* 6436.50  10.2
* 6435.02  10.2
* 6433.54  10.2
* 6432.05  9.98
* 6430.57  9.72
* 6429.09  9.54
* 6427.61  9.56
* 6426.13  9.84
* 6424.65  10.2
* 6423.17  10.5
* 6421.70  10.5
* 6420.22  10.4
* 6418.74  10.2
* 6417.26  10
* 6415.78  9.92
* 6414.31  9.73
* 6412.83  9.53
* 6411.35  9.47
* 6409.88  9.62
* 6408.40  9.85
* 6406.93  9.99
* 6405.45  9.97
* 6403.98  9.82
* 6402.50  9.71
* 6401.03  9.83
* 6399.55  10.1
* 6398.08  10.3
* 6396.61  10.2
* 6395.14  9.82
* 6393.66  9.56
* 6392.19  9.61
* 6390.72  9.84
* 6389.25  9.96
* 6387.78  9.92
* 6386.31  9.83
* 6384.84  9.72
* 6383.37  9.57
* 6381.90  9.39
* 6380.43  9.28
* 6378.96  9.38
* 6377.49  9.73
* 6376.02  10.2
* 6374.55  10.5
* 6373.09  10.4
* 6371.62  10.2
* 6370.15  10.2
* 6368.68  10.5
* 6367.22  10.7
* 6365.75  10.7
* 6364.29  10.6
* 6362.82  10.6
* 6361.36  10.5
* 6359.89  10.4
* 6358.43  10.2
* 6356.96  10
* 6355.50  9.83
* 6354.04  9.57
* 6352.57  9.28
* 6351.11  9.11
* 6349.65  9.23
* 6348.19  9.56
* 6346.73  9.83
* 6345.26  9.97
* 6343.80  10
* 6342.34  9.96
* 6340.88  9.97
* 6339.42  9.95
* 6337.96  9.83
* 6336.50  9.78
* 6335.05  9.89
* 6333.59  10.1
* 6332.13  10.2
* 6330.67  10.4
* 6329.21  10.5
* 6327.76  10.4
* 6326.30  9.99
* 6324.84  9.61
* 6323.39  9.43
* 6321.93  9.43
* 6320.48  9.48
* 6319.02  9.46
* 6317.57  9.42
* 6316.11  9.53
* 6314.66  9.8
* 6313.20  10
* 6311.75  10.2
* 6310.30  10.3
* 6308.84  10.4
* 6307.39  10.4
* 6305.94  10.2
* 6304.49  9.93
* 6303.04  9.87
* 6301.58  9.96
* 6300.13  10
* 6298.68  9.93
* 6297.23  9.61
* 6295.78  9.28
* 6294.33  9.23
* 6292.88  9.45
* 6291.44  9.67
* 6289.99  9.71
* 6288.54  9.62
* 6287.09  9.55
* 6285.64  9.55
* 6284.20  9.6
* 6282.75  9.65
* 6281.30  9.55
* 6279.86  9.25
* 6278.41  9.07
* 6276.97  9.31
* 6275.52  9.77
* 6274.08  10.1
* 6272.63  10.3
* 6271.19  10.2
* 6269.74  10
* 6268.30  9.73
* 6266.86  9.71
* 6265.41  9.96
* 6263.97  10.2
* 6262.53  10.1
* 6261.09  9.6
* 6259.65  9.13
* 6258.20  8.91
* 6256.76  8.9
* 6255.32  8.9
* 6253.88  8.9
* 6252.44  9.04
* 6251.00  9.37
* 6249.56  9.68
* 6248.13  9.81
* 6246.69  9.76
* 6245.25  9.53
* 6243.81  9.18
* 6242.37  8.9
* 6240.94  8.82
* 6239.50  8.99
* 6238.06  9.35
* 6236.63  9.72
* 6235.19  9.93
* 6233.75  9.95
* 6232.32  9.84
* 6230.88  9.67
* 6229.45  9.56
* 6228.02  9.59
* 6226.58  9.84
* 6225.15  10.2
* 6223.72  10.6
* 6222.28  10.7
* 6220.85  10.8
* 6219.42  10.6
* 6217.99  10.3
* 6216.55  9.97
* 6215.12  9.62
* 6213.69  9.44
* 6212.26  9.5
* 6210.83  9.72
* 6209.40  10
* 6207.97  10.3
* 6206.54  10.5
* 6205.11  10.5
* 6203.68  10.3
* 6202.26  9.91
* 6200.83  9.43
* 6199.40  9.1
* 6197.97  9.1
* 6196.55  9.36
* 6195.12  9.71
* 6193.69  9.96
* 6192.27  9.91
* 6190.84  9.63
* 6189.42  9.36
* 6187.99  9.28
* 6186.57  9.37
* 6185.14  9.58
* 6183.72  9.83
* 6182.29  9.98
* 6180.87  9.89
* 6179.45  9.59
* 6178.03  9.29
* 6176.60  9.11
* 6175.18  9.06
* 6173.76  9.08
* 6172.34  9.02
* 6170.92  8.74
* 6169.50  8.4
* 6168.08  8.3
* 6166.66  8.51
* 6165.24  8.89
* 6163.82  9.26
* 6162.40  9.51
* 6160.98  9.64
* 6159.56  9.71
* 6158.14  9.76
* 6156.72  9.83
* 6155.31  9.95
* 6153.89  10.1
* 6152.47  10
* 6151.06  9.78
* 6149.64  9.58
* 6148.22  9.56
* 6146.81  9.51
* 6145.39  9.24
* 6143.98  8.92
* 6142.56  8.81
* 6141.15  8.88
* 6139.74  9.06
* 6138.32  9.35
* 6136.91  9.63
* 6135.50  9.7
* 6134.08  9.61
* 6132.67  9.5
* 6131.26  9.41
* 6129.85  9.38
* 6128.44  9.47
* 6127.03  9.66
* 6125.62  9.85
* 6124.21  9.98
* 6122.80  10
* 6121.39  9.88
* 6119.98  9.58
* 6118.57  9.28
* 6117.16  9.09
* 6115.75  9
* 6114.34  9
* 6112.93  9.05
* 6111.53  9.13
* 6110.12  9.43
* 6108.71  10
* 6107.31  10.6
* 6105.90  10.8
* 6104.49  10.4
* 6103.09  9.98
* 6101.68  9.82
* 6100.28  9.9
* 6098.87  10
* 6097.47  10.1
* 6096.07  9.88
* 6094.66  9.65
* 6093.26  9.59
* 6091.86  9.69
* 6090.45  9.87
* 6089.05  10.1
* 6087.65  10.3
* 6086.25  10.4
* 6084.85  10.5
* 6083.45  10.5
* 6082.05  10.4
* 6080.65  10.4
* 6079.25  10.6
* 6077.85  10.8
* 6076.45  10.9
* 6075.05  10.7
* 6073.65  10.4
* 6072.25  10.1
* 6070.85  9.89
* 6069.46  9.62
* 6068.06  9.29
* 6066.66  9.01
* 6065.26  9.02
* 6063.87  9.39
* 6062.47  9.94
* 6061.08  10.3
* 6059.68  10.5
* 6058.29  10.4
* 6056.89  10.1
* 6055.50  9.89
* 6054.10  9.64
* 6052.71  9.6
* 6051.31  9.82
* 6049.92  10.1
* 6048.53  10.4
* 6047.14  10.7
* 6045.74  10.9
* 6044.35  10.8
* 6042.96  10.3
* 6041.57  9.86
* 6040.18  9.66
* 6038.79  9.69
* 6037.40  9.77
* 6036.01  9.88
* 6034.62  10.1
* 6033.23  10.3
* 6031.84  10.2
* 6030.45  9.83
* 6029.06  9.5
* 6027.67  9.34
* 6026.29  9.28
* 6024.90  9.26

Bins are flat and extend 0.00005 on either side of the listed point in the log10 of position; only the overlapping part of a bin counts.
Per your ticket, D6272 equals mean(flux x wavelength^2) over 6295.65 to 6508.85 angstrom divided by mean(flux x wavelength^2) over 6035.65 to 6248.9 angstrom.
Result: 1.12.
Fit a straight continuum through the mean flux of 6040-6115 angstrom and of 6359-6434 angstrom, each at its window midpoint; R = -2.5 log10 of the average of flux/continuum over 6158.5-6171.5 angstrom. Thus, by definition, 0.12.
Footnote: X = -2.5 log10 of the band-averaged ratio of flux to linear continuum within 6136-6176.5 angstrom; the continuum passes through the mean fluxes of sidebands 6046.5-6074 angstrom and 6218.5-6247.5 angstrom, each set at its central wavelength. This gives 0.062 mag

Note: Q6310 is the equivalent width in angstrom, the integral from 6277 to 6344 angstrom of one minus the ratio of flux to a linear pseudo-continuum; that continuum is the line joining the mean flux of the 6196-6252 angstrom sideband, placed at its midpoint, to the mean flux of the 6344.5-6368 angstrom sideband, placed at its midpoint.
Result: 0.86 angstrom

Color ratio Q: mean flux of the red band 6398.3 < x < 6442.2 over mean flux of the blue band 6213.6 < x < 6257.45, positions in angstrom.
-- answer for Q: 1.0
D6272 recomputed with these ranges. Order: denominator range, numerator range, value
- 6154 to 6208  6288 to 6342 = 1.09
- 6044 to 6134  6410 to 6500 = 1.14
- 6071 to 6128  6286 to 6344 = 1.06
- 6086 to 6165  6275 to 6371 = 1.09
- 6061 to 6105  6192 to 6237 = 1.03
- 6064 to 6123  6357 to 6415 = 1.11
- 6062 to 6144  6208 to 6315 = 1.05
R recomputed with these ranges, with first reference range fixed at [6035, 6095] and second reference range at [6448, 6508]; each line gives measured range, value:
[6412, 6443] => 0.01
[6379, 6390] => 0.05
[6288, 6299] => 0.06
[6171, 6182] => 0.09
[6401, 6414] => 0.04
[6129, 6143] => 0.08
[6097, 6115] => 0.02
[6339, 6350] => 0.03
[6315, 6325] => 0.07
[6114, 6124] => 0.07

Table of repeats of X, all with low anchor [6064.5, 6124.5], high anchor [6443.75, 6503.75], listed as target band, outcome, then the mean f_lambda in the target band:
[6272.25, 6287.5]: 0.05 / 9.59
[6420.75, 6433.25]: 0.01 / 9.99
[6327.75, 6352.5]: 0.02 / 9.89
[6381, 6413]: 0.03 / 9.8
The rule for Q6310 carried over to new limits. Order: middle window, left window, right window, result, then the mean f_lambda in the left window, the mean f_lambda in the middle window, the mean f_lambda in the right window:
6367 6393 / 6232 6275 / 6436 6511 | -0.1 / 9.55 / 9.93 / 10.2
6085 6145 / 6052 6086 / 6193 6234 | 2.2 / 10.1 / 9.67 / 9.93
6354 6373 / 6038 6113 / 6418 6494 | -0.5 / 10.1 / 10.3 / 10.1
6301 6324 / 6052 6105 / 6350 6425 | 0.3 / 10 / 9.86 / 9.97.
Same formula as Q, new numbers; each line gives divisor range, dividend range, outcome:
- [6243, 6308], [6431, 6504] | 1.05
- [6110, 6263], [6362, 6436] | 1.05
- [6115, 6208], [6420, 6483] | 1.07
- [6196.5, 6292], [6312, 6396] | 1.02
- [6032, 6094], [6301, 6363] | 0.98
